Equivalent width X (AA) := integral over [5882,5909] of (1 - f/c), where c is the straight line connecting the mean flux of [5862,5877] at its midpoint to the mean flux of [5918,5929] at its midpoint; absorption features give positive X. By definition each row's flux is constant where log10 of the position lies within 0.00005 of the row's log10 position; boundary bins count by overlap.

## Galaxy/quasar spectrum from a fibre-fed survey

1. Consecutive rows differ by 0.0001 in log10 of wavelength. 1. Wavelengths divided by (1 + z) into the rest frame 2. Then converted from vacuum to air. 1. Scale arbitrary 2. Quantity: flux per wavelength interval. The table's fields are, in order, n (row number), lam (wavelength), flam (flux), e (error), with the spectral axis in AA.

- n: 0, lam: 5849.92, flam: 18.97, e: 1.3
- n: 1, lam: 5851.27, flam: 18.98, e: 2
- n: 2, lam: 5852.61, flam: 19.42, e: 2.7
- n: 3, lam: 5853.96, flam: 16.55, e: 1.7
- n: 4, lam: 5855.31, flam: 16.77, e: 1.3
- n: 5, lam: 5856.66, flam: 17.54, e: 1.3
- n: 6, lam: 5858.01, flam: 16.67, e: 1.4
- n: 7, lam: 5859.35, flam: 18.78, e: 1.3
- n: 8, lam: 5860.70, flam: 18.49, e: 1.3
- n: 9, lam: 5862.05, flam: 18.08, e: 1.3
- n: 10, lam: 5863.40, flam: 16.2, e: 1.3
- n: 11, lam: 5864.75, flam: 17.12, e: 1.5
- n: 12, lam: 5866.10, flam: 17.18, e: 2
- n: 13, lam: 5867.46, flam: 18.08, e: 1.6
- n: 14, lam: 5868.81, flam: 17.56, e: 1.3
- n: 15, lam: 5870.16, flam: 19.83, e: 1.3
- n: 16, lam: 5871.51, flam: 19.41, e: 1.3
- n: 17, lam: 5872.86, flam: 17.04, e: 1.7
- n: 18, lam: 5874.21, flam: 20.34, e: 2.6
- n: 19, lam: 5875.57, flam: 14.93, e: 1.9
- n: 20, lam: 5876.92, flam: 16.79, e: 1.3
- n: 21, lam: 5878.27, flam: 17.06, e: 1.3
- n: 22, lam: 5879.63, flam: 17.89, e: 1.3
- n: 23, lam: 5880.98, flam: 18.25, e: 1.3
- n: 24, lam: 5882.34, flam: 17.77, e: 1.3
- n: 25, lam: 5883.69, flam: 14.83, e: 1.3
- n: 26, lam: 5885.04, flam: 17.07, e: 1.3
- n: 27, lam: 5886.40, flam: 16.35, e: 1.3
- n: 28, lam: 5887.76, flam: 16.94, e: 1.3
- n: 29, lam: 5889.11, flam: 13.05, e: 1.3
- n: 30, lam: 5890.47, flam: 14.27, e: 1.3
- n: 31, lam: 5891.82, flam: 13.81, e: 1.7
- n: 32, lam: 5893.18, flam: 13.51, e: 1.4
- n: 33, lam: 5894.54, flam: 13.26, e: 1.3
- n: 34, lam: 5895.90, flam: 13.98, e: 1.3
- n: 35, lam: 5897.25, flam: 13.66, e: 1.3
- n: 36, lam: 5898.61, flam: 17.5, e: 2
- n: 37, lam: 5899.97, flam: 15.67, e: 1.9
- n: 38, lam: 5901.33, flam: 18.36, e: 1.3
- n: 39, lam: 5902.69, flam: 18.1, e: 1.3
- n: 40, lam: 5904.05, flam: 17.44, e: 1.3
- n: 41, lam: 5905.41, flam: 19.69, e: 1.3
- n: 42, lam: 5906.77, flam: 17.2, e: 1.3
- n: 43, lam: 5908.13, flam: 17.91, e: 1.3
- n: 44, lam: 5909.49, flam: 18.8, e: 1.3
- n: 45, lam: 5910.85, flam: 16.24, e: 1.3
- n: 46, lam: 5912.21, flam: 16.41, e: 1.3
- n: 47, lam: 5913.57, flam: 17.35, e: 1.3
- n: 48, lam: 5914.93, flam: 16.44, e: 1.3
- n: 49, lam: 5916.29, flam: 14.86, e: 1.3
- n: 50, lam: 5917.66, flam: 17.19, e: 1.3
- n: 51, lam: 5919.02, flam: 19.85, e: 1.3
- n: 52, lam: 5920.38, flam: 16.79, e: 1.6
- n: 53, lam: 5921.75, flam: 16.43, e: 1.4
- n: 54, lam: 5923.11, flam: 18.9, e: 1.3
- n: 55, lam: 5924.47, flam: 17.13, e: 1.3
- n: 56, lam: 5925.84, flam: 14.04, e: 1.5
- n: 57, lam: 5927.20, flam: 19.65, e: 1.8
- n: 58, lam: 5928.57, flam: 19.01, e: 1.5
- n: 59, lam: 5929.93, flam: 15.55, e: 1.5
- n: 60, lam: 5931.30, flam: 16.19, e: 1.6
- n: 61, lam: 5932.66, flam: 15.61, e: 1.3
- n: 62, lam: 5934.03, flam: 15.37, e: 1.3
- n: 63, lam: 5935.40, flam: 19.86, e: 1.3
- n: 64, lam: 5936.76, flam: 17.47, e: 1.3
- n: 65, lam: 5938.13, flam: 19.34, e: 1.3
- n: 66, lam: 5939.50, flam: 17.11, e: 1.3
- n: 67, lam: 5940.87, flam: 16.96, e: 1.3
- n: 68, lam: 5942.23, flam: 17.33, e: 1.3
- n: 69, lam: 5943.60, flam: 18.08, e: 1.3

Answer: 2.58 AA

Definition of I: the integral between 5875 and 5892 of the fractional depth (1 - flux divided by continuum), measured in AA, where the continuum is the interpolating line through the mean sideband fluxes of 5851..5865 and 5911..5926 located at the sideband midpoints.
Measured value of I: 1.2 AA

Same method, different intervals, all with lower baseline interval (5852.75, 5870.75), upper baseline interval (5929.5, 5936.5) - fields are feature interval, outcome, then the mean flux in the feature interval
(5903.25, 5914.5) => -0.4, 17.6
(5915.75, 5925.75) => -0.2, 17.1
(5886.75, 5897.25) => 1.9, 14.2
